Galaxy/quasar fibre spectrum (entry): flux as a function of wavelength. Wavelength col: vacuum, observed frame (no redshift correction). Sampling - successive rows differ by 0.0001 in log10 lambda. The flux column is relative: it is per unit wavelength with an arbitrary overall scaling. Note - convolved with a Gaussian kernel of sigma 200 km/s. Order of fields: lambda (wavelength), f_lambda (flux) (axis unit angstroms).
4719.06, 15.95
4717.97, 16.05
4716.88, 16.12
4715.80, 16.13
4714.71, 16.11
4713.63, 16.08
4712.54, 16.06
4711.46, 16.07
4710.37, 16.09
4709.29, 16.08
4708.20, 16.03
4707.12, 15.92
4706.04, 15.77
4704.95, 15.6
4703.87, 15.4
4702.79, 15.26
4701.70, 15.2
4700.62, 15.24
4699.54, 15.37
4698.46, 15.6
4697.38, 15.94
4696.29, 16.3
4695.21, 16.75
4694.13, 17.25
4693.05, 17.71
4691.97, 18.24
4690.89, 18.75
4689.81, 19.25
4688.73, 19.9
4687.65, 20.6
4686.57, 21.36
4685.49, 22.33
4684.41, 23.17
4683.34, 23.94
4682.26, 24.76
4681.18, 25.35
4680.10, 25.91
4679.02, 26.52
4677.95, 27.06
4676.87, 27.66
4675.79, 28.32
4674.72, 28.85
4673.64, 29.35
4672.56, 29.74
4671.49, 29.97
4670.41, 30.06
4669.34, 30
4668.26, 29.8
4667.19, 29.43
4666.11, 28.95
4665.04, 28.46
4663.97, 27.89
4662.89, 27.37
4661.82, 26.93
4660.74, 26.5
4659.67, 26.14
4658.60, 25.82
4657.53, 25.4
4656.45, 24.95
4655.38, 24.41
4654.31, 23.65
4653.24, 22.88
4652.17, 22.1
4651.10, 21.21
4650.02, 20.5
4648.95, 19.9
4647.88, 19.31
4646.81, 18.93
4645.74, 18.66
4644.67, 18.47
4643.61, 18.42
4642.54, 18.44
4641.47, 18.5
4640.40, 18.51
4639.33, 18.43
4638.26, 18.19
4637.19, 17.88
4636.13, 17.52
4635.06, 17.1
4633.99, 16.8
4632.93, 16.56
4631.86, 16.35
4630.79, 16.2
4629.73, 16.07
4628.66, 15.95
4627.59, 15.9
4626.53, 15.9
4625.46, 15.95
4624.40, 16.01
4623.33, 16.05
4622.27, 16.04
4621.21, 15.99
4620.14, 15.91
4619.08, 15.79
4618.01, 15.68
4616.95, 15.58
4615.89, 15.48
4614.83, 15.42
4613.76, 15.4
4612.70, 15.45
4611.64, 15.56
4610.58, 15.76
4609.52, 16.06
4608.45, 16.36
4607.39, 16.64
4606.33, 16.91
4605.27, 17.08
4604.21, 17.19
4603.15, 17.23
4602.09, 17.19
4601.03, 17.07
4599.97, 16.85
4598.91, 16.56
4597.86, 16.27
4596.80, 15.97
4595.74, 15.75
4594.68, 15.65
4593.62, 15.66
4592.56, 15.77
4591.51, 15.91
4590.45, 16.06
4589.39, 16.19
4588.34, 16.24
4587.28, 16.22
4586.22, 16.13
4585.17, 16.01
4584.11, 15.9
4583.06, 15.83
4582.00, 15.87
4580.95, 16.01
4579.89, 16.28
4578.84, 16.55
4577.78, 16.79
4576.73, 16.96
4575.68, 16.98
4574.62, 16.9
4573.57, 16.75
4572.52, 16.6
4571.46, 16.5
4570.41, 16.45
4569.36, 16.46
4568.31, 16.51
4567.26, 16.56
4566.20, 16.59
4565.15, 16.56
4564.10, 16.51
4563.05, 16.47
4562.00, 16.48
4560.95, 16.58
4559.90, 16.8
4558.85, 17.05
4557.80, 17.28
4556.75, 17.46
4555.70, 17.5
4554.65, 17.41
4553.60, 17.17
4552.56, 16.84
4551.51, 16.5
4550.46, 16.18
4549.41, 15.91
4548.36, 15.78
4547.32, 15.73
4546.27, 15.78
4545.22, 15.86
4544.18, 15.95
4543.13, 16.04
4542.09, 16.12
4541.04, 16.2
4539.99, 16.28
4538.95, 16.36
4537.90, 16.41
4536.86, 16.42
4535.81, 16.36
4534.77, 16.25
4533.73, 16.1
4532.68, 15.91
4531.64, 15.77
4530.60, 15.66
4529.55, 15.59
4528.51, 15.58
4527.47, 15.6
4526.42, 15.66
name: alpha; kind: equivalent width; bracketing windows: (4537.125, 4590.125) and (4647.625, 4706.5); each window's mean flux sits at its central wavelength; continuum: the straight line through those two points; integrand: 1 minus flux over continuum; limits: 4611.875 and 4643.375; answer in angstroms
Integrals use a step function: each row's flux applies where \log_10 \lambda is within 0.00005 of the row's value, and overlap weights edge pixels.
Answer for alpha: 5.62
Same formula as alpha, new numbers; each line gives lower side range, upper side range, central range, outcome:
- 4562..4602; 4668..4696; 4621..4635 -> 2.7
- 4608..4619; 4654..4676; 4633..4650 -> 3.0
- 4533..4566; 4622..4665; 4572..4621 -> 5.4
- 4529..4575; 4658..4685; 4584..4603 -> 3.8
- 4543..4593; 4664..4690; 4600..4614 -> 2.4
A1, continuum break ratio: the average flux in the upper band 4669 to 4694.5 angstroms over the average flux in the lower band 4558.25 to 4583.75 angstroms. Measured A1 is 1.5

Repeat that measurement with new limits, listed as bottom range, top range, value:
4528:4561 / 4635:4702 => 1.38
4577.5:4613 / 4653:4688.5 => 1.63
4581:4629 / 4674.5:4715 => 1.20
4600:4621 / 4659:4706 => 1.42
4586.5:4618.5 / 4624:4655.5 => 1.14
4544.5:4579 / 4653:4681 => 1.65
